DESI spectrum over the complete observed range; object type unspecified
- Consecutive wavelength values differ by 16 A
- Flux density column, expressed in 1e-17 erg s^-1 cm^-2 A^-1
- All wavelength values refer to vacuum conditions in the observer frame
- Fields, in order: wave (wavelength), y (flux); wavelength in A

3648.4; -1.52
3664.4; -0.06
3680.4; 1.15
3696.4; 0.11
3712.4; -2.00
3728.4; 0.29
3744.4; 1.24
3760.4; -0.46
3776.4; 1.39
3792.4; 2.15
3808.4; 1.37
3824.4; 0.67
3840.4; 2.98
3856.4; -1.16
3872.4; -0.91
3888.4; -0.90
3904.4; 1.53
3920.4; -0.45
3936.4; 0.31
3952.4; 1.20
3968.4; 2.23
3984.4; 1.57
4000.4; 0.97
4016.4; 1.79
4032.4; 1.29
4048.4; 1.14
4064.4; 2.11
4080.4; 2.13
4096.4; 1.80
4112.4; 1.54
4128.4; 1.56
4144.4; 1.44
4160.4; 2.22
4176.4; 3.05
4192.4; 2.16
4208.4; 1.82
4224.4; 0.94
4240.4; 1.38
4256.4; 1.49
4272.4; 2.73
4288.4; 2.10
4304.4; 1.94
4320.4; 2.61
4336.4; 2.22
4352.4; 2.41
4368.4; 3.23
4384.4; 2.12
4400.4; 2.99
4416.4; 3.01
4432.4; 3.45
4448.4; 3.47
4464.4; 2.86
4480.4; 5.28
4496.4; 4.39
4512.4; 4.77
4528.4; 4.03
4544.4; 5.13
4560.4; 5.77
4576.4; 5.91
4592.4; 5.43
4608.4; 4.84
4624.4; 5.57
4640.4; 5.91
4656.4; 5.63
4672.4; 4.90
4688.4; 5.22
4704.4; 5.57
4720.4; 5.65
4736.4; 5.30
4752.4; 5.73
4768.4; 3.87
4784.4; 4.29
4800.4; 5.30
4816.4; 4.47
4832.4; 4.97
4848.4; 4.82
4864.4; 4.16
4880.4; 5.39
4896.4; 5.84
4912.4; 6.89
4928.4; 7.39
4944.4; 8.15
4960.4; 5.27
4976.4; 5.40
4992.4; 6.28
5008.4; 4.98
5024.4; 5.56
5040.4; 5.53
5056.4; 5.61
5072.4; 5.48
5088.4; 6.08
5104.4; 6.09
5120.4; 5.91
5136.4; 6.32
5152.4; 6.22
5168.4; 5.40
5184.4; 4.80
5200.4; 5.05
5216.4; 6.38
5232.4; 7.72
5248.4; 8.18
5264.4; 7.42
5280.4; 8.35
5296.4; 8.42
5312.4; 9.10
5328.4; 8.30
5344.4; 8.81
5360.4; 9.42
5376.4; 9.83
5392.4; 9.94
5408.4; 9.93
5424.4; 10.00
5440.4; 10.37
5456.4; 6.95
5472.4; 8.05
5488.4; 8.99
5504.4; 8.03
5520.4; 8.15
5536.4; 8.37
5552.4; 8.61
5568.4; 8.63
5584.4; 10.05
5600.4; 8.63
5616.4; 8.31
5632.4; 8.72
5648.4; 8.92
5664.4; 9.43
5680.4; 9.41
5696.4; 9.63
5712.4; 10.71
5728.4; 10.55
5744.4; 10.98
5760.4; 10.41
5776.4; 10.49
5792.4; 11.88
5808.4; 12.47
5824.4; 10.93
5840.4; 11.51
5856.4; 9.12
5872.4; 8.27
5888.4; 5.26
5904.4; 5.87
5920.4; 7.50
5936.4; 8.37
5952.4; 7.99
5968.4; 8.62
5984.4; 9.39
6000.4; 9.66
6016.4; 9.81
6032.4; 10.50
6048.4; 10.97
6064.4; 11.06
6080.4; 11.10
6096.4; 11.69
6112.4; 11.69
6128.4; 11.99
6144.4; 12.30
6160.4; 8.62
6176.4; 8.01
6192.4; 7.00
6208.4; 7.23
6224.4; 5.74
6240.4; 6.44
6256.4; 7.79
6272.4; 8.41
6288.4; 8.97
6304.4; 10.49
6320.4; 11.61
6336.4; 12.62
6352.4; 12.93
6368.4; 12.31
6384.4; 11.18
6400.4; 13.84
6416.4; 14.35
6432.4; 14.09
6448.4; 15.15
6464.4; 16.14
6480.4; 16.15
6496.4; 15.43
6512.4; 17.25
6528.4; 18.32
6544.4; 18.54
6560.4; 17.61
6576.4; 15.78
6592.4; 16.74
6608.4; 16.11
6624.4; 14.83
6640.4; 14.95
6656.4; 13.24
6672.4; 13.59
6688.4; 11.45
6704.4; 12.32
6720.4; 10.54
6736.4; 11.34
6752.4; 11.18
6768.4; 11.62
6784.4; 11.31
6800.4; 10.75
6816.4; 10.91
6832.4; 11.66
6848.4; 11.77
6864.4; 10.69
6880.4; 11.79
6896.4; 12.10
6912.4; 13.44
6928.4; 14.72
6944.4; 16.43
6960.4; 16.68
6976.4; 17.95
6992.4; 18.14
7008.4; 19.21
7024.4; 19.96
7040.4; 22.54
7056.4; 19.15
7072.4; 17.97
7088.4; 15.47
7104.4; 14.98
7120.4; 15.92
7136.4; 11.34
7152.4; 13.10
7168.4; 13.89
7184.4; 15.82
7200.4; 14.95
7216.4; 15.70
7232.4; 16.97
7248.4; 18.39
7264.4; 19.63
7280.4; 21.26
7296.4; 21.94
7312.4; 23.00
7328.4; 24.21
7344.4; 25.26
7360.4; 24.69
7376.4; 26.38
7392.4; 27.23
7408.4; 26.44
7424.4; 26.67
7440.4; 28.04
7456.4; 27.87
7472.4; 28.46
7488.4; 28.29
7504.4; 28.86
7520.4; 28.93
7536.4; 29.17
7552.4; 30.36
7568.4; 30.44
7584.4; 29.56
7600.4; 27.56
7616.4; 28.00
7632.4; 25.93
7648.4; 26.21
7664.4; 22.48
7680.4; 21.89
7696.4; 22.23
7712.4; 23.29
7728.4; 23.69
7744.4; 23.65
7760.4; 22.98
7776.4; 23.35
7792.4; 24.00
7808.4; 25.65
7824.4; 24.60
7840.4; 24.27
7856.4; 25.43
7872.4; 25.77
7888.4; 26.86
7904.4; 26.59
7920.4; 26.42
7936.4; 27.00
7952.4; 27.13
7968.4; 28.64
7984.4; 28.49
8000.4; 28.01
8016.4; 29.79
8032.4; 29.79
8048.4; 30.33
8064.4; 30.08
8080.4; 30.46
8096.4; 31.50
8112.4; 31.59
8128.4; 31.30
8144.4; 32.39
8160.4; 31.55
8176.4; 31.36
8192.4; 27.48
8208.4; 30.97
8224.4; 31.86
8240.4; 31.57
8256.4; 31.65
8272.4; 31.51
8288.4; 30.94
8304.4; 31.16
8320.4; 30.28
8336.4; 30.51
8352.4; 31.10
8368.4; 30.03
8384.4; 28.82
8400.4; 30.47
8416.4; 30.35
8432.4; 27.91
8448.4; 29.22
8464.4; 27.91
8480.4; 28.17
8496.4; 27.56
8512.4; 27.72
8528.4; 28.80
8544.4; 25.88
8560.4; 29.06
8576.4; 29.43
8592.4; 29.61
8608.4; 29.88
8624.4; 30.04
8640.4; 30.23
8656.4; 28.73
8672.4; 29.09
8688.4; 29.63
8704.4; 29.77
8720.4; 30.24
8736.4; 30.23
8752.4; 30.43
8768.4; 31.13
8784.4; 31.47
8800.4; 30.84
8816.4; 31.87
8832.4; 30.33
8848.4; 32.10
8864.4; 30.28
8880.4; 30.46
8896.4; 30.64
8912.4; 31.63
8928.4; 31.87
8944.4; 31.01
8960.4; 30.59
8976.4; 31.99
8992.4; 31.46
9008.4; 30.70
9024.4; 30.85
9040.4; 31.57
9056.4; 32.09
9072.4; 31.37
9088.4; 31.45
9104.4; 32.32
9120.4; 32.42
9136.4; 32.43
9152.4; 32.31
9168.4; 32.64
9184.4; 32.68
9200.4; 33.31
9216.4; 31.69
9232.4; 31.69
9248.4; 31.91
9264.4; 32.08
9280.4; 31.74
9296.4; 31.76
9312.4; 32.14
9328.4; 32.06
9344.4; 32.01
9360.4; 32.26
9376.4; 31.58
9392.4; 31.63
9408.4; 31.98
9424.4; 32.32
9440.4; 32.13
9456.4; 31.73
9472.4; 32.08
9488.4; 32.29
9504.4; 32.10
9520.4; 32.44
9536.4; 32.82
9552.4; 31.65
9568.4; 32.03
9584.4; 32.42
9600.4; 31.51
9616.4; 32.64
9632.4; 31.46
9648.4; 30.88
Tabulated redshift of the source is 0.00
